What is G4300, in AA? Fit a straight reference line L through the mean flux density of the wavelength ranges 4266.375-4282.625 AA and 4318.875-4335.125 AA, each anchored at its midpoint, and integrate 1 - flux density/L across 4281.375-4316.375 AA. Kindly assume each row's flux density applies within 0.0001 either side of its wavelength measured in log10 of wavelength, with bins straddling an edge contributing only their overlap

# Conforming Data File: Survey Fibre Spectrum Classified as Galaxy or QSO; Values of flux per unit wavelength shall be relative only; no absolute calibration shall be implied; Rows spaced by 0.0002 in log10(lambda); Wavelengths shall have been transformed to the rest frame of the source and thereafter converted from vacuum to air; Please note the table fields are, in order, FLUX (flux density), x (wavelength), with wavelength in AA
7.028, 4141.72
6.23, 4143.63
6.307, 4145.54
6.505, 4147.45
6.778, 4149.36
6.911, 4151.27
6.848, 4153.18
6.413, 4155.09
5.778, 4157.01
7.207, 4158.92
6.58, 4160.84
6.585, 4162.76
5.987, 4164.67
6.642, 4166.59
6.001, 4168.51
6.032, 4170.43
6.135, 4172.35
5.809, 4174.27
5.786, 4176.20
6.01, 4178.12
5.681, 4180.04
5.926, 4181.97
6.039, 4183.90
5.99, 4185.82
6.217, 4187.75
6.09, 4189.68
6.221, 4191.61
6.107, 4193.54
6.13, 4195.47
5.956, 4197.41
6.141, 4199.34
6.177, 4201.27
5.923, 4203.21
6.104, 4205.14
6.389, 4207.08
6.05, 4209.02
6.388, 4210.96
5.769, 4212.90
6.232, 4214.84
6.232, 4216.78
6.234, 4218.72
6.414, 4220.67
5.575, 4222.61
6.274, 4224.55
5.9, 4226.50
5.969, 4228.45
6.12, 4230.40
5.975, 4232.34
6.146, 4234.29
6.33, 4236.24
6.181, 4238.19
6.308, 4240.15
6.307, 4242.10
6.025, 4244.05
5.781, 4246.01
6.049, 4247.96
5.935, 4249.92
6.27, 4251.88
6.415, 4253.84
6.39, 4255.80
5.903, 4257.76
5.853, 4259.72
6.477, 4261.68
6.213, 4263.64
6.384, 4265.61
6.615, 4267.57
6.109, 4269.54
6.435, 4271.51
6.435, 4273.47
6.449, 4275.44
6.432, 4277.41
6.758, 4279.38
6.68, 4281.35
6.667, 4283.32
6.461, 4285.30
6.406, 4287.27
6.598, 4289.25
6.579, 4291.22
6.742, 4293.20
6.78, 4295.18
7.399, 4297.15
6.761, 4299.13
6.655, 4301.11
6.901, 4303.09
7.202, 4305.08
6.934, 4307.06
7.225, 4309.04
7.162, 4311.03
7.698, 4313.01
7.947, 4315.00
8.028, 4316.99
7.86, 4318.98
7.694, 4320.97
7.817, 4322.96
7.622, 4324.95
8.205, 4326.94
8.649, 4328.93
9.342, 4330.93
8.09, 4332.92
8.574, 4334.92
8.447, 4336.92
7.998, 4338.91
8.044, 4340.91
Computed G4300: 1.6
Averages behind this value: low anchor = 6.49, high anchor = 8.21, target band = 6.95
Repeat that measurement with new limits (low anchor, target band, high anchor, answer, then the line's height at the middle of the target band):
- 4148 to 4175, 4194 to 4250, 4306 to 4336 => 7.0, 6.99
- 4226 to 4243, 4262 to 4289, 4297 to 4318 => 1.2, 6.77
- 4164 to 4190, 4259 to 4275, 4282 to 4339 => 1.5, 6.99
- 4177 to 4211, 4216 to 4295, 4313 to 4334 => 8.4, 7.04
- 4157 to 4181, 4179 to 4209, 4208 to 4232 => 0.3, 6.14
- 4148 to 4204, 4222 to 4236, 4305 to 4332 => 1.6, 6.82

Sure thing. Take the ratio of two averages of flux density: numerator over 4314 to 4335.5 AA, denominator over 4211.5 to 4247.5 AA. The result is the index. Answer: 1.3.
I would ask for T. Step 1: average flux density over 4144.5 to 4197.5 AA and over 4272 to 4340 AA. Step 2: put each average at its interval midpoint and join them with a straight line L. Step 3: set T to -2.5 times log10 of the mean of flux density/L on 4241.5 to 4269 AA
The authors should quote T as 0.12 mag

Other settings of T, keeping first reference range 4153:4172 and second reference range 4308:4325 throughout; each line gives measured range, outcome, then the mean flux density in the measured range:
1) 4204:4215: 0.11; 6.15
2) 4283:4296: 0.13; 6.6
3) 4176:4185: 0.11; 5.9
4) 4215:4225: 0.12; 6.15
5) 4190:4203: 0.09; 6.11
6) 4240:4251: 0.17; 6.05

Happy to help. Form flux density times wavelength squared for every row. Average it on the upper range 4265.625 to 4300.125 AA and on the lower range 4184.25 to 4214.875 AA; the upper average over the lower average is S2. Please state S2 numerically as 1.12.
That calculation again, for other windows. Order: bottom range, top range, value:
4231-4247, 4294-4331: 1.27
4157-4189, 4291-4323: 1.26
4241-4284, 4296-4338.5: 1.26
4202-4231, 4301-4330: 1.31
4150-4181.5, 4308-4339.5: 1.38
